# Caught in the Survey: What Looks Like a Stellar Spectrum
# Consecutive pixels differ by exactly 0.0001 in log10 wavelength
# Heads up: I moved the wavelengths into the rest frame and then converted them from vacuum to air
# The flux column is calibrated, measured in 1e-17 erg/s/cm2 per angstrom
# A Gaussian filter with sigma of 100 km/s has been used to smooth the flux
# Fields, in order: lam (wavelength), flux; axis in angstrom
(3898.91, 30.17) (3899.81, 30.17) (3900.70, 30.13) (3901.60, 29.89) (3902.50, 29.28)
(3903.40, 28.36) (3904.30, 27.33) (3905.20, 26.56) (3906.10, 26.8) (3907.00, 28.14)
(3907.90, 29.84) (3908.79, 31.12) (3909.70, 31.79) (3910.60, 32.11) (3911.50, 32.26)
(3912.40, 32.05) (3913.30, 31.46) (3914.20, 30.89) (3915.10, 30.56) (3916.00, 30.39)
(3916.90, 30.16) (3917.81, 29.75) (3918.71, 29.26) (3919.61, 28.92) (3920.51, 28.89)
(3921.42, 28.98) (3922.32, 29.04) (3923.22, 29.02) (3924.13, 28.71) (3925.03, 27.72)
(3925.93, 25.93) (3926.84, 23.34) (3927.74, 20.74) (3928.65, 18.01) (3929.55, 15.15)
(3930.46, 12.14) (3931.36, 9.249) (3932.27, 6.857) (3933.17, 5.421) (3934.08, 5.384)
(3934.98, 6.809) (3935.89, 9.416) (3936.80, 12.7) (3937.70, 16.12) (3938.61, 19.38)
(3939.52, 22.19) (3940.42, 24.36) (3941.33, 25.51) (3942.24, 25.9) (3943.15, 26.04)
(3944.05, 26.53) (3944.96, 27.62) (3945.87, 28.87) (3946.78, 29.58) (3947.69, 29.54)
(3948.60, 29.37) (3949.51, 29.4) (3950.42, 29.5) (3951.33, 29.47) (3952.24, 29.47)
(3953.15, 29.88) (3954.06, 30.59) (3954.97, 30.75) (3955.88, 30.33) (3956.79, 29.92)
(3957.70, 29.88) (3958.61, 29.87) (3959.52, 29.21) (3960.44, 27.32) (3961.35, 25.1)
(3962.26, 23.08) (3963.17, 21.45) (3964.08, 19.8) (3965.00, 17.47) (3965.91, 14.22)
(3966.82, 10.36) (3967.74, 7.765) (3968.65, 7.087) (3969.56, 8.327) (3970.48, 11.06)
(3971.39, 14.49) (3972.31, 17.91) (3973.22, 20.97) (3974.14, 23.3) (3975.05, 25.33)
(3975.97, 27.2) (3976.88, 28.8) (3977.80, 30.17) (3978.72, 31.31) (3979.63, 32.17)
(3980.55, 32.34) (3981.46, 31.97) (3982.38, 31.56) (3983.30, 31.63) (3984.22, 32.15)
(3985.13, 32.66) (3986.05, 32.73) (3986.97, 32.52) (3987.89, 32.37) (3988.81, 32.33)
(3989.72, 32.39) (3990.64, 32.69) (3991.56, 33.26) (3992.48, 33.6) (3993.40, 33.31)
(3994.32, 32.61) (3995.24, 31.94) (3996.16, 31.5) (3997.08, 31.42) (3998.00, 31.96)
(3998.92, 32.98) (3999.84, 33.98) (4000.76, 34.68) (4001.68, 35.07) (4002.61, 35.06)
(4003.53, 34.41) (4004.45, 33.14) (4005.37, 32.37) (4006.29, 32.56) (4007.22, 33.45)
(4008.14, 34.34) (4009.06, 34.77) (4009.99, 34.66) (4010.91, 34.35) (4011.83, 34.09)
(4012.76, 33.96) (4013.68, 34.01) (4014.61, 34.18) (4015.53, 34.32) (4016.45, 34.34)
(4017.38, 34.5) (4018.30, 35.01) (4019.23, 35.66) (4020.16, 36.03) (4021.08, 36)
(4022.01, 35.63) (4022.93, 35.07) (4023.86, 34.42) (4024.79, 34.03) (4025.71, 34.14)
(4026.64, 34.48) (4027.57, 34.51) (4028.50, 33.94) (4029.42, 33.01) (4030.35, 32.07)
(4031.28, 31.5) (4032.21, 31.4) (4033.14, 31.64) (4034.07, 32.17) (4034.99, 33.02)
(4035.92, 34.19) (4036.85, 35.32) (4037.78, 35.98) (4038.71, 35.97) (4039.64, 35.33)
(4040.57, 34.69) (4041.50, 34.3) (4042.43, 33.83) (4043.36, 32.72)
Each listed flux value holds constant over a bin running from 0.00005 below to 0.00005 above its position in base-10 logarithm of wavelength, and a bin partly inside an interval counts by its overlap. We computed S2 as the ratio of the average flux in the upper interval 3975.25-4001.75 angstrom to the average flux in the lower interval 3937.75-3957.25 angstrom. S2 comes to 1.16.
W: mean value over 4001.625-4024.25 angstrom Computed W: 34.4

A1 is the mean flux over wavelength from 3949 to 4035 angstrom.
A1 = 29.9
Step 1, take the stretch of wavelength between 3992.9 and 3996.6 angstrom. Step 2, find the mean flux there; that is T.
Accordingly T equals 32.3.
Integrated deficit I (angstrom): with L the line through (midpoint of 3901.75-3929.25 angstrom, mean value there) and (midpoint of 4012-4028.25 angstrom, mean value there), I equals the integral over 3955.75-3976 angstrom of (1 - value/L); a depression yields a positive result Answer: 7.2 angstrom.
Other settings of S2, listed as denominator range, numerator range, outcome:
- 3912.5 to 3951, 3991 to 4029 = 1.46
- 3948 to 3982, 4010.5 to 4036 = 1.40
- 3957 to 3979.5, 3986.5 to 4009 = 1.56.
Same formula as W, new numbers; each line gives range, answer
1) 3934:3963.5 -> 25.1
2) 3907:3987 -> 24.6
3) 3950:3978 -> 22.8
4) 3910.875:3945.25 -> 22.7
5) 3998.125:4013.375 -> 33.9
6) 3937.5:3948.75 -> 25.6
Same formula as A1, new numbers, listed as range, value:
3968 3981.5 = 22.3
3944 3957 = 29.5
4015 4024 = 35.1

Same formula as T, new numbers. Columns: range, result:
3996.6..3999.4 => 32.2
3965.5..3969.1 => 9.81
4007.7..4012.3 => 34.4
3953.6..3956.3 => 30.6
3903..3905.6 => 27.4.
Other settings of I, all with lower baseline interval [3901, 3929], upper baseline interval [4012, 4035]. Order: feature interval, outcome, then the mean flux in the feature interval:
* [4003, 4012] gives -0.2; 33.8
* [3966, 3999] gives 5.3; 26.9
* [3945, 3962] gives 0.7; 29.2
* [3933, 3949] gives 4.9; 20.8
